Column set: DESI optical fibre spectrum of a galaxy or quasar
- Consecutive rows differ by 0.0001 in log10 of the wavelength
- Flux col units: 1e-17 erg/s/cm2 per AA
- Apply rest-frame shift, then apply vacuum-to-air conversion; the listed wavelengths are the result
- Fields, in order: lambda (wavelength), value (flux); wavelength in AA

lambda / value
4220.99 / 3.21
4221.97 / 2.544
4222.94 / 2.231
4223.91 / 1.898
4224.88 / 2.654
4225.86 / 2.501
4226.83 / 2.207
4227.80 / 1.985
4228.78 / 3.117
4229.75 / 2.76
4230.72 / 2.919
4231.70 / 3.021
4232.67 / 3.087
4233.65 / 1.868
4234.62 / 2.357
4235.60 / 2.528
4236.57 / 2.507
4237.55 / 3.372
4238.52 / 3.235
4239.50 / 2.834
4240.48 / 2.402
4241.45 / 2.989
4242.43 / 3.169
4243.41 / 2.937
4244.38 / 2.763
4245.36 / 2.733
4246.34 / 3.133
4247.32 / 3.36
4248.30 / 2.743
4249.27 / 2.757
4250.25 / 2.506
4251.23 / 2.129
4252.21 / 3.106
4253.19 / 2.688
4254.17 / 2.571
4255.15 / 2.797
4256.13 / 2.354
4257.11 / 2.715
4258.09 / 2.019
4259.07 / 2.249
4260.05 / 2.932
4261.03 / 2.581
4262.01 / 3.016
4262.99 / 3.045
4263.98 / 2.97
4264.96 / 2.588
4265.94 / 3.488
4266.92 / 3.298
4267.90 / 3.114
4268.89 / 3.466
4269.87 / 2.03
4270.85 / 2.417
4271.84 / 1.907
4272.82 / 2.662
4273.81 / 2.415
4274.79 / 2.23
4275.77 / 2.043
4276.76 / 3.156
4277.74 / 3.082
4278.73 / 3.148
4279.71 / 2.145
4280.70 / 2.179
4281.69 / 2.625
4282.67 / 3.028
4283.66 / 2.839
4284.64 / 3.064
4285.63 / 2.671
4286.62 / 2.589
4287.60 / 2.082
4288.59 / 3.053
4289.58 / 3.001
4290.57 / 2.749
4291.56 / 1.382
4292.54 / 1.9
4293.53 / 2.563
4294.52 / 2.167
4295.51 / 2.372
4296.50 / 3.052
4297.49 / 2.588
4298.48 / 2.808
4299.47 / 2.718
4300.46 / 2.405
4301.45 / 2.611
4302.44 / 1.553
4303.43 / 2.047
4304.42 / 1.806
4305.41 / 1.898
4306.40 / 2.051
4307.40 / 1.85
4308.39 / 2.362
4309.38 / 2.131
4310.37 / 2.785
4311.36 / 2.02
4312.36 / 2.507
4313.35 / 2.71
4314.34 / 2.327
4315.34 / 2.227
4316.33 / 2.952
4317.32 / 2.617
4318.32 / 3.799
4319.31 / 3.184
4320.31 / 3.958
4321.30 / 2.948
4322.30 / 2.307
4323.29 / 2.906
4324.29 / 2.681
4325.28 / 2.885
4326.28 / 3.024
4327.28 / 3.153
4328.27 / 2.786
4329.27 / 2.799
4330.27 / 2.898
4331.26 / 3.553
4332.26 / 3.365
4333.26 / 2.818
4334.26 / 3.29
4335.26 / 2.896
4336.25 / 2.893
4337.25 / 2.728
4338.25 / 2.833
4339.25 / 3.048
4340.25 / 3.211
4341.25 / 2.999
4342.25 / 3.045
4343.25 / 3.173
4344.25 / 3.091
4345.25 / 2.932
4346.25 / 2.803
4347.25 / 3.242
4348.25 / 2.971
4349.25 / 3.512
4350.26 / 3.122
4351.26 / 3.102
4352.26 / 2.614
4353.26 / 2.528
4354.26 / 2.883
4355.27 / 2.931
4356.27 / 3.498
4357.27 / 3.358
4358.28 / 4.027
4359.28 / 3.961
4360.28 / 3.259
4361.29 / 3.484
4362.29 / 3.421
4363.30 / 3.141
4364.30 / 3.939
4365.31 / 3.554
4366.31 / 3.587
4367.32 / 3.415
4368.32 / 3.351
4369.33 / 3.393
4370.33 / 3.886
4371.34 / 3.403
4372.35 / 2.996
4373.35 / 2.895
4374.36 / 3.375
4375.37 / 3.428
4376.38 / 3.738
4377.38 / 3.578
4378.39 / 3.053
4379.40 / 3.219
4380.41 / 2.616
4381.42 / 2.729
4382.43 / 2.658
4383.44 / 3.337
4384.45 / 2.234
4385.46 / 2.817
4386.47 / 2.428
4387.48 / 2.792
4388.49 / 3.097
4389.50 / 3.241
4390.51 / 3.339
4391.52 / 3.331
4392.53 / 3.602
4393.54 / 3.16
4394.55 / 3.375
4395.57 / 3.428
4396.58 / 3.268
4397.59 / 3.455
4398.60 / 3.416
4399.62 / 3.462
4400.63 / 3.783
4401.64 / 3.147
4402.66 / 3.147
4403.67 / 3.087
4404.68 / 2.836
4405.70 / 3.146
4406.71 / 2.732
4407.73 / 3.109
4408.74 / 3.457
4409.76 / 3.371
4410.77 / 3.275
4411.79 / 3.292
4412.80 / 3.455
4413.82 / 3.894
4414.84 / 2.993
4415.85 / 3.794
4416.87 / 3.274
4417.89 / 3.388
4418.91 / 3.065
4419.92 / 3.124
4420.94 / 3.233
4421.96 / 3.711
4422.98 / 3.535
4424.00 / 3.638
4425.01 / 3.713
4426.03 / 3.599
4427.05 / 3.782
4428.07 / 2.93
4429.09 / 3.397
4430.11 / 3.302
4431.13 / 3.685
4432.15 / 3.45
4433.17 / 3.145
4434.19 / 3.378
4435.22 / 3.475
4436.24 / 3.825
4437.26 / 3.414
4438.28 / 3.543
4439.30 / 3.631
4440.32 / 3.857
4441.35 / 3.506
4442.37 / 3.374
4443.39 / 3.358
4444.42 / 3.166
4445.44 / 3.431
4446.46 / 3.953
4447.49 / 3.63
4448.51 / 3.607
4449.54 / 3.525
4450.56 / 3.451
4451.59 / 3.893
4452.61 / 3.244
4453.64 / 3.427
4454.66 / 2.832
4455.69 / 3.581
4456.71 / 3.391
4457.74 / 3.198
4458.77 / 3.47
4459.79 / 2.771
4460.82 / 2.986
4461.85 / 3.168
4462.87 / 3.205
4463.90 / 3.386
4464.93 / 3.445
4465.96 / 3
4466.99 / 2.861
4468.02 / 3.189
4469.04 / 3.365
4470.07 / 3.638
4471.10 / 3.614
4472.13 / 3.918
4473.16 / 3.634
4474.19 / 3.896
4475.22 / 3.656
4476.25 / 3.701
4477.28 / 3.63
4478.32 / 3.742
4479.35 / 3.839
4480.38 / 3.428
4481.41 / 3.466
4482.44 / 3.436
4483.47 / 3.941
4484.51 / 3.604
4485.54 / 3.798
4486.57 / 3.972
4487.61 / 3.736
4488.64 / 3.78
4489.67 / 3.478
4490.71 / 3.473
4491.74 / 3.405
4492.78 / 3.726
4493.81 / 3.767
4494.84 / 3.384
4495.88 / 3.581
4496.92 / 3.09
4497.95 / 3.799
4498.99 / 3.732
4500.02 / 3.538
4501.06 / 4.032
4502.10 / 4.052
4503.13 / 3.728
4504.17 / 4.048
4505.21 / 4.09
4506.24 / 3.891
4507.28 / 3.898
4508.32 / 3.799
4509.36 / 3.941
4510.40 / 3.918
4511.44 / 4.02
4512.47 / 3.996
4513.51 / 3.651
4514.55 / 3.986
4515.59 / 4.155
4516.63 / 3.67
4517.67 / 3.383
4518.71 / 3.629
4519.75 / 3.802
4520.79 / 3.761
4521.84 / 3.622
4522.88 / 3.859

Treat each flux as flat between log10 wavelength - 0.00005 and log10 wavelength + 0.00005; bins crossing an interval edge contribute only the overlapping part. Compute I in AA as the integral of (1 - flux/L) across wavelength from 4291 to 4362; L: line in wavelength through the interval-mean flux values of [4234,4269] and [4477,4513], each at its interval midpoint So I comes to 6.8 AA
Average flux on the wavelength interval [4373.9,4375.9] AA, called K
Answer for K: 3.4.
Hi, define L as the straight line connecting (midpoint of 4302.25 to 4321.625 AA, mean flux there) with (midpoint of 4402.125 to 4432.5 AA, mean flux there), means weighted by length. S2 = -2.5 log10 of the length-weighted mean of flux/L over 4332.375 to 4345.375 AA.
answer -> -0.11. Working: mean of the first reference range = 2.5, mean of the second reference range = 3.35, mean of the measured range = 3.01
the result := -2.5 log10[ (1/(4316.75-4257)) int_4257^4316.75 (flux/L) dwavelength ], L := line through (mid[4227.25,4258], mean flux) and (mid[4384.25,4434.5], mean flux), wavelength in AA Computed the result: 0.14 mag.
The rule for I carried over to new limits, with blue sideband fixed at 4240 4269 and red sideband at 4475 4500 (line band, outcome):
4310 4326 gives 1.22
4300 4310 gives 3.05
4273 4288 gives 1.45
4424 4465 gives 0.55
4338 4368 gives -0.64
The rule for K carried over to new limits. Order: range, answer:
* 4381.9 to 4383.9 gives 2.98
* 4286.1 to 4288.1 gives 2.34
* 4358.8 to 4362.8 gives 3.53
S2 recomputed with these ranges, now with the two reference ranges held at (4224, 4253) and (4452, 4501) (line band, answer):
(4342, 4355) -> 0.03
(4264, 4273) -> 0.02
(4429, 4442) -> -0.05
